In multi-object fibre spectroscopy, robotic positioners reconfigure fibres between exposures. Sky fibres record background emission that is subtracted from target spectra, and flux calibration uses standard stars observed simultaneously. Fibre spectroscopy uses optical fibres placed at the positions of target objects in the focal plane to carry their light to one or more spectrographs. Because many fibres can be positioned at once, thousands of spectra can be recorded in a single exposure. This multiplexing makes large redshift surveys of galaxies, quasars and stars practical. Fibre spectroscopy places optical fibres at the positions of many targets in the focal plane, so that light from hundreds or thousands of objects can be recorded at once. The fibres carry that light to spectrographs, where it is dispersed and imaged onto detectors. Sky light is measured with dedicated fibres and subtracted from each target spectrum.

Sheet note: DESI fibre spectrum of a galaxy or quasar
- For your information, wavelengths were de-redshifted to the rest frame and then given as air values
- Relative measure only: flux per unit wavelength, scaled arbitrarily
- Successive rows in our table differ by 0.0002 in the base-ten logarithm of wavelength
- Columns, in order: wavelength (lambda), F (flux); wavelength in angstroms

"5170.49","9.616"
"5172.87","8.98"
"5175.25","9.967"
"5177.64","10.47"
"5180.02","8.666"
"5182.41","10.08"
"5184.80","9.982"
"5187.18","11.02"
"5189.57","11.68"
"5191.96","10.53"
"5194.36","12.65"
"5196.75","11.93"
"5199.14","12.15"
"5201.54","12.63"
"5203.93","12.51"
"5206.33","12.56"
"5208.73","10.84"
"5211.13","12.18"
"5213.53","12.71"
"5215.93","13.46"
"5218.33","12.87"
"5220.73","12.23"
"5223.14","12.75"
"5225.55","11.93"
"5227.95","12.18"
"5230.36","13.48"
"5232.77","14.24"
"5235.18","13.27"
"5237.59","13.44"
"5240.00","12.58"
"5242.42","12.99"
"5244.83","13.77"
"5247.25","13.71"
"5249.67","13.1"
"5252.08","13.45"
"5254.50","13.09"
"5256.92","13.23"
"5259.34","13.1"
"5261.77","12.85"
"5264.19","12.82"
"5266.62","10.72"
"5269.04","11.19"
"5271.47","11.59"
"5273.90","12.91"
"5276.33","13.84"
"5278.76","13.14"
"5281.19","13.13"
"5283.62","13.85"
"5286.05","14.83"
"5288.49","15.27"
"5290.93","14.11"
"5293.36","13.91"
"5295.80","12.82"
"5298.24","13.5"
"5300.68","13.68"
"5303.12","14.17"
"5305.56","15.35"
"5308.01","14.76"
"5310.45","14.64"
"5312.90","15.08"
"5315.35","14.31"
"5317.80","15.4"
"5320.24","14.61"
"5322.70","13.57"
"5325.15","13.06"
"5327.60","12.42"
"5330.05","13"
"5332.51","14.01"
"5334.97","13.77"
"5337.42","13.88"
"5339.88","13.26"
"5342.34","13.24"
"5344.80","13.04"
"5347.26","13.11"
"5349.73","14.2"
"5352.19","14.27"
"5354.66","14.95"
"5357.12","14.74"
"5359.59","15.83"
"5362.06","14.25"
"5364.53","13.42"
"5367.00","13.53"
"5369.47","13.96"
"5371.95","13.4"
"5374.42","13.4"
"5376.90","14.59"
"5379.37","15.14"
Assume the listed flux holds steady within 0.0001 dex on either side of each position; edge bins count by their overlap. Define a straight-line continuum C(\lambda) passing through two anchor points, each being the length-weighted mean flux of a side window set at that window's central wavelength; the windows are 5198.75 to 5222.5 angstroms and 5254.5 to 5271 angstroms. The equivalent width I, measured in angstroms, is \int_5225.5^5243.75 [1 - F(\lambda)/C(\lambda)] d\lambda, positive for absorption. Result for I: -1.0 angstroms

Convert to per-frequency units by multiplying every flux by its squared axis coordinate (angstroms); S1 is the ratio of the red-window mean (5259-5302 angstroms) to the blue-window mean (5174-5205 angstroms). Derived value 1.23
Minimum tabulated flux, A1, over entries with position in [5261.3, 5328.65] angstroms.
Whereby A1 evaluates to 10.72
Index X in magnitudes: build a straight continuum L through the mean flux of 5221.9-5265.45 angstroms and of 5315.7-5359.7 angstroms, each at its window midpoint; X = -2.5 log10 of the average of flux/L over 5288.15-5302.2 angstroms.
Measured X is -0.02 mag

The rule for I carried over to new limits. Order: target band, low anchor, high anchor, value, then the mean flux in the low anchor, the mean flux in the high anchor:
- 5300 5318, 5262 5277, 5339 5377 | -2.4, 12.2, 13.9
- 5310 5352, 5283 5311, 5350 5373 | 1.3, 14.2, 14.3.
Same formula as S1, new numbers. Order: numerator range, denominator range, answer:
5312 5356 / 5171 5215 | 1.30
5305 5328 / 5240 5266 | 1.12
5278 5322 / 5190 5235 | 1.18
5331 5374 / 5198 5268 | 1.14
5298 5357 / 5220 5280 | 1.12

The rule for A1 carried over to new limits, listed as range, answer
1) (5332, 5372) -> 13.04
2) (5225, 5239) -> 11.93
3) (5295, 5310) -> 12.82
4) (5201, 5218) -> 10.84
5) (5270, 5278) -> 11.59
